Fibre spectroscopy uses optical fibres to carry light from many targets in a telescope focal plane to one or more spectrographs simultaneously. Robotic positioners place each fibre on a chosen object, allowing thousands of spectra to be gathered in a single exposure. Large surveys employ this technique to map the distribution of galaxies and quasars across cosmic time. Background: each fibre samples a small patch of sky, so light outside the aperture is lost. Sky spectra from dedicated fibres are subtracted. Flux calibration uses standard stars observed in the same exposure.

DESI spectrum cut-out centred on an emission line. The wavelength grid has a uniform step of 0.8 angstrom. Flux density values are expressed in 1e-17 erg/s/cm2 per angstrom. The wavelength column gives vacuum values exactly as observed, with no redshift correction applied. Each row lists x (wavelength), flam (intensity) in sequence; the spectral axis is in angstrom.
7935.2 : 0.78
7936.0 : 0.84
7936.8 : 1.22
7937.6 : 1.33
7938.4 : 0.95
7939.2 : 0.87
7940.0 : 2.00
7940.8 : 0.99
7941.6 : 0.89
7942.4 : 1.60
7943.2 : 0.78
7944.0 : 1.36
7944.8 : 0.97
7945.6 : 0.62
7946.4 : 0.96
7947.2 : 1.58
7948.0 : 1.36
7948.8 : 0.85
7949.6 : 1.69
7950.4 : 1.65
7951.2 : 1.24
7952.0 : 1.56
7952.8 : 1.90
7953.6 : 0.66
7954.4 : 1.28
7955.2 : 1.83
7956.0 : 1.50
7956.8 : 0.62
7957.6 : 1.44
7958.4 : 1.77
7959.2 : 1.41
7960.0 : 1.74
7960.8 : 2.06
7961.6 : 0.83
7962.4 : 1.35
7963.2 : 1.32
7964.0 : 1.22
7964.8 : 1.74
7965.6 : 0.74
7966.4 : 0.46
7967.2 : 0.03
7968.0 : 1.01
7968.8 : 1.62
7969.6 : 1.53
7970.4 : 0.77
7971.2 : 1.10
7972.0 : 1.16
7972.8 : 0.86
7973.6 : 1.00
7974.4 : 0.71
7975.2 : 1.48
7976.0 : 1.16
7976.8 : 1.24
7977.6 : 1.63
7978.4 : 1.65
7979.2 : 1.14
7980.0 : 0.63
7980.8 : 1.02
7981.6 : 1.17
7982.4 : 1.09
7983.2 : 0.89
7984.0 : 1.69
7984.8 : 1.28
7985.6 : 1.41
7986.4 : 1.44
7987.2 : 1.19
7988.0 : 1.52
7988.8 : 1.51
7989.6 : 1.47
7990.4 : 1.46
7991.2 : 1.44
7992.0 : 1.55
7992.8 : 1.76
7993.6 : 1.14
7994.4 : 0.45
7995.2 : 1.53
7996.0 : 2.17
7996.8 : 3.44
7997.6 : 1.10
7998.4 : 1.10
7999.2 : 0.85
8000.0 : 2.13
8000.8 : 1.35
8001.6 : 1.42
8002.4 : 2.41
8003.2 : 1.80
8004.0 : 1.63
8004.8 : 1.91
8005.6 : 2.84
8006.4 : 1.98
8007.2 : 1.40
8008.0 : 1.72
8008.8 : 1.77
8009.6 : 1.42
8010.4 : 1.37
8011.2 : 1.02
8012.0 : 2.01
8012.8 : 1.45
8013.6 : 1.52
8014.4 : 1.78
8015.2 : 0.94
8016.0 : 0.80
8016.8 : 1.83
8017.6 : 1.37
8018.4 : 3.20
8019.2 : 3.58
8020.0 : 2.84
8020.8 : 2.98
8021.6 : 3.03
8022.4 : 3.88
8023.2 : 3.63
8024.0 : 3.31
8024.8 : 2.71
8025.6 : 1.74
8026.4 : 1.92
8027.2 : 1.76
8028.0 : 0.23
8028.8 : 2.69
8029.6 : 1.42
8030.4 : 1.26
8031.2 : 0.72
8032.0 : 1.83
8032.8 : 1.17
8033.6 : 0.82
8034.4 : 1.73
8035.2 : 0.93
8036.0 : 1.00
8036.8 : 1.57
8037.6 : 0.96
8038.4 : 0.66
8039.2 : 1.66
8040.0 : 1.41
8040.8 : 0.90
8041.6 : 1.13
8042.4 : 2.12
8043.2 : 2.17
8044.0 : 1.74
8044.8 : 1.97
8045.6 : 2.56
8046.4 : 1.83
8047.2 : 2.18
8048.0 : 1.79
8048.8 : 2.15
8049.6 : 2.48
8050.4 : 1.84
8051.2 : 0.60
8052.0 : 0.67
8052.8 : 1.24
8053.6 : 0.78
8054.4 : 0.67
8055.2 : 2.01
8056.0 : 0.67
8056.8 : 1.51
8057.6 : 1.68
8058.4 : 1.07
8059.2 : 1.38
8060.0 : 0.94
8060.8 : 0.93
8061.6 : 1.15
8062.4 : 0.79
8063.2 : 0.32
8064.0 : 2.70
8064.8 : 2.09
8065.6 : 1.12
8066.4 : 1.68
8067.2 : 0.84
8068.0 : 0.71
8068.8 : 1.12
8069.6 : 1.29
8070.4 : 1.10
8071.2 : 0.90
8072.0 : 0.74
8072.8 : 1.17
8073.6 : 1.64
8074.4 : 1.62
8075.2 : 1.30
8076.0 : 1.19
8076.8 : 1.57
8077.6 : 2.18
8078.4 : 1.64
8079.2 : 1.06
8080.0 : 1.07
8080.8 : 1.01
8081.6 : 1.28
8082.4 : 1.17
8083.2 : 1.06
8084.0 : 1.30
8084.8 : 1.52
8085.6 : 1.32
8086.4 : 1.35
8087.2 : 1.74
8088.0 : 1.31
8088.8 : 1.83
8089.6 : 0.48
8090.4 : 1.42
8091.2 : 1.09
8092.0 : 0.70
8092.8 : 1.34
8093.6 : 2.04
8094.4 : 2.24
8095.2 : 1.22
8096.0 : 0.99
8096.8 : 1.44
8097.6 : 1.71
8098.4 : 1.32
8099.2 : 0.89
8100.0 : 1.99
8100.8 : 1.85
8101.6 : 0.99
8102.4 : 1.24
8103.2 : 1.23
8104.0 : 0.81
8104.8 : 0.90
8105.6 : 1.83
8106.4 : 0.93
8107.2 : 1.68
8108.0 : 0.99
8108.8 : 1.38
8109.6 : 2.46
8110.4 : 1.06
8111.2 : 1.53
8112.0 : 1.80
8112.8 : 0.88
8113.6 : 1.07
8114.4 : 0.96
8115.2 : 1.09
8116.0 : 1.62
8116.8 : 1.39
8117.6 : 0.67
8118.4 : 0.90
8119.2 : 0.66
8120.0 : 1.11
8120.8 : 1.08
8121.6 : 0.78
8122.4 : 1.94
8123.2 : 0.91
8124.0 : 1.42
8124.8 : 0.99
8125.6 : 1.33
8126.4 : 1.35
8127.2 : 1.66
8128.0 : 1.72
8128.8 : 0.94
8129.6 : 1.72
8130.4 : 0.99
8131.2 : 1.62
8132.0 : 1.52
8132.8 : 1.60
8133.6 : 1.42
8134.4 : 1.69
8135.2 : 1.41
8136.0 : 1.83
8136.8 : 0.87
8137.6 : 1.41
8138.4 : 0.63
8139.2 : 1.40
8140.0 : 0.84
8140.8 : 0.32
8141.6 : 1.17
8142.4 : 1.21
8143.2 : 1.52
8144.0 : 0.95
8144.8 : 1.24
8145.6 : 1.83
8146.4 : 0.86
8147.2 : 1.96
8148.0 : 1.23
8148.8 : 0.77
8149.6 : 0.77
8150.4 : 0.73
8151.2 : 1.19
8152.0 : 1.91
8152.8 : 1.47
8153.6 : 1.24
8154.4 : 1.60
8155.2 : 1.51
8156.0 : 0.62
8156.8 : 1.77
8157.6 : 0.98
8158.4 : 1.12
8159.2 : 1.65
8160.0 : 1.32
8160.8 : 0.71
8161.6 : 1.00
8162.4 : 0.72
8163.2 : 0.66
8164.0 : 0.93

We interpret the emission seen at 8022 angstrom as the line Halpha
